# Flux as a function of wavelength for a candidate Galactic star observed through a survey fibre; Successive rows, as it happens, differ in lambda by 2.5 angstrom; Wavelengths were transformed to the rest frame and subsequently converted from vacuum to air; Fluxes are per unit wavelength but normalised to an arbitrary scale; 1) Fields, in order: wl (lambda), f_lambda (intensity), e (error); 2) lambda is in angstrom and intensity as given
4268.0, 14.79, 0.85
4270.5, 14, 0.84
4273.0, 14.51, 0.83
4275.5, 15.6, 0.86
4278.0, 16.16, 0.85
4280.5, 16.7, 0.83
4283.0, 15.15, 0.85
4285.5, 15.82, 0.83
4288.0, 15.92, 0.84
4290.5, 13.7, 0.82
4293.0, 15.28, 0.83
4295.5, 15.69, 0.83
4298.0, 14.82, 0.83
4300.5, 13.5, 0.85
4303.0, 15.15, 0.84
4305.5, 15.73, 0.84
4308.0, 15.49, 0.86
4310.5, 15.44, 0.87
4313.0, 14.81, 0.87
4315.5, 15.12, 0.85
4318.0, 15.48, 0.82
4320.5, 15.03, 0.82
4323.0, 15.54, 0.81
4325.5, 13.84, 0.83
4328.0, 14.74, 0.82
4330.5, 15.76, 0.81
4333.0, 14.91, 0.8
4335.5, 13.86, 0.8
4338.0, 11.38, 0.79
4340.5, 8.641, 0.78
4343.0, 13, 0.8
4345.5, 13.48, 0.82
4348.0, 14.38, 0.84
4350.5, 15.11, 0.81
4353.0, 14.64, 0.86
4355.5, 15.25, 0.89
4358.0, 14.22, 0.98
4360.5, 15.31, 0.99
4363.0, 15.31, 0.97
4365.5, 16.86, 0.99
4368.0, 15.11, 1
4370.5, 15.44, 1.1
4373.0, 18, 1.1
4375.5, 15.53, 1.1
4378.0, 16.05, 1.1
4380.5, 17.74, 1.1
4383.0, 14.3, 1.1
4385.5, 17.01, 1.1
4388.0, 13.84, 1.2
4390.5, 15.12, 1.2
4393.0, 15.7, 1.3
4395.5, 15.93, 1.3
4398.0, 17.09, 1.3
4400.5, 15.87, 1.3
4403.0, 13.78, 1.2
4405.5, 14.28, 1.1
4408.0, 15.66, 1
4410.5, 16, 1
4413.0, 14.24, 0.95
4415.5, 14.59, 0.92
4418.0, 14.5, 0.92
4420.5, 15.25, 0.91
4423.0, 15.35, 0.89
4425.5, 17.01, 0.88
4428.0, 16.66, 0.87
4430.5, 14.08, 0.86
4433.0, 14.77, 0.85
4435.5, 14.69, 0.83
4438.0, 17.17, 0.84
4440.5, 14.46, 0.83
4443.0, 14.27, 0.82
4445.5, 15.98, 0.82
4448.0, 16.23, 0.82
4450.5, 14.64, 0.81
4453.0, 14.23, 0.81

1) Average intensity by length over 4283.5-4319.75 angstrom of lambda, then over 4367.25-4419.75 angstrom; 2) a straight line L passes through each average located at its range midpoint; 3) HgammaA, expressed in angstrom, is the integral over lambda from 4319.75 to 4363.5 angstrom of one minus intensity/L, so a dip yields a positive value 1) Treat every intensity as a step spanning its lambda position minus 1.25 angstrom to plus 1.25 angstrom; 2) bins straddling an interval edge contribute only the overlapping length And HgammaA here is 3.43 angstrom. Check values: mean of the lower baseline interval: 15.1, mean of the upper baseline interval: 15.5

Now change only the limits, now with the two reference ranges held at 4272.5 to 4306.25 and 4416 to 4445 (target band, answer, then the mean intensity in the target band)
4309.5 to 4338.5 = 1.0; 14.7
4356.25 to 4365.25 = 0.1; 15.2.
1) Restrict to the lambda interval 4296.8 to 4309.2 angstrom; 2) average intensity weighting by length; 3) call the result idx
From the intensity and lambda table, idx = 14.9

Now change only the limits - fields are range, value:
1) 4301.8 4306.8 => 15.4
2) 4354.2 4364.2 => 15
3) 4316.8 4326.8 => 15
